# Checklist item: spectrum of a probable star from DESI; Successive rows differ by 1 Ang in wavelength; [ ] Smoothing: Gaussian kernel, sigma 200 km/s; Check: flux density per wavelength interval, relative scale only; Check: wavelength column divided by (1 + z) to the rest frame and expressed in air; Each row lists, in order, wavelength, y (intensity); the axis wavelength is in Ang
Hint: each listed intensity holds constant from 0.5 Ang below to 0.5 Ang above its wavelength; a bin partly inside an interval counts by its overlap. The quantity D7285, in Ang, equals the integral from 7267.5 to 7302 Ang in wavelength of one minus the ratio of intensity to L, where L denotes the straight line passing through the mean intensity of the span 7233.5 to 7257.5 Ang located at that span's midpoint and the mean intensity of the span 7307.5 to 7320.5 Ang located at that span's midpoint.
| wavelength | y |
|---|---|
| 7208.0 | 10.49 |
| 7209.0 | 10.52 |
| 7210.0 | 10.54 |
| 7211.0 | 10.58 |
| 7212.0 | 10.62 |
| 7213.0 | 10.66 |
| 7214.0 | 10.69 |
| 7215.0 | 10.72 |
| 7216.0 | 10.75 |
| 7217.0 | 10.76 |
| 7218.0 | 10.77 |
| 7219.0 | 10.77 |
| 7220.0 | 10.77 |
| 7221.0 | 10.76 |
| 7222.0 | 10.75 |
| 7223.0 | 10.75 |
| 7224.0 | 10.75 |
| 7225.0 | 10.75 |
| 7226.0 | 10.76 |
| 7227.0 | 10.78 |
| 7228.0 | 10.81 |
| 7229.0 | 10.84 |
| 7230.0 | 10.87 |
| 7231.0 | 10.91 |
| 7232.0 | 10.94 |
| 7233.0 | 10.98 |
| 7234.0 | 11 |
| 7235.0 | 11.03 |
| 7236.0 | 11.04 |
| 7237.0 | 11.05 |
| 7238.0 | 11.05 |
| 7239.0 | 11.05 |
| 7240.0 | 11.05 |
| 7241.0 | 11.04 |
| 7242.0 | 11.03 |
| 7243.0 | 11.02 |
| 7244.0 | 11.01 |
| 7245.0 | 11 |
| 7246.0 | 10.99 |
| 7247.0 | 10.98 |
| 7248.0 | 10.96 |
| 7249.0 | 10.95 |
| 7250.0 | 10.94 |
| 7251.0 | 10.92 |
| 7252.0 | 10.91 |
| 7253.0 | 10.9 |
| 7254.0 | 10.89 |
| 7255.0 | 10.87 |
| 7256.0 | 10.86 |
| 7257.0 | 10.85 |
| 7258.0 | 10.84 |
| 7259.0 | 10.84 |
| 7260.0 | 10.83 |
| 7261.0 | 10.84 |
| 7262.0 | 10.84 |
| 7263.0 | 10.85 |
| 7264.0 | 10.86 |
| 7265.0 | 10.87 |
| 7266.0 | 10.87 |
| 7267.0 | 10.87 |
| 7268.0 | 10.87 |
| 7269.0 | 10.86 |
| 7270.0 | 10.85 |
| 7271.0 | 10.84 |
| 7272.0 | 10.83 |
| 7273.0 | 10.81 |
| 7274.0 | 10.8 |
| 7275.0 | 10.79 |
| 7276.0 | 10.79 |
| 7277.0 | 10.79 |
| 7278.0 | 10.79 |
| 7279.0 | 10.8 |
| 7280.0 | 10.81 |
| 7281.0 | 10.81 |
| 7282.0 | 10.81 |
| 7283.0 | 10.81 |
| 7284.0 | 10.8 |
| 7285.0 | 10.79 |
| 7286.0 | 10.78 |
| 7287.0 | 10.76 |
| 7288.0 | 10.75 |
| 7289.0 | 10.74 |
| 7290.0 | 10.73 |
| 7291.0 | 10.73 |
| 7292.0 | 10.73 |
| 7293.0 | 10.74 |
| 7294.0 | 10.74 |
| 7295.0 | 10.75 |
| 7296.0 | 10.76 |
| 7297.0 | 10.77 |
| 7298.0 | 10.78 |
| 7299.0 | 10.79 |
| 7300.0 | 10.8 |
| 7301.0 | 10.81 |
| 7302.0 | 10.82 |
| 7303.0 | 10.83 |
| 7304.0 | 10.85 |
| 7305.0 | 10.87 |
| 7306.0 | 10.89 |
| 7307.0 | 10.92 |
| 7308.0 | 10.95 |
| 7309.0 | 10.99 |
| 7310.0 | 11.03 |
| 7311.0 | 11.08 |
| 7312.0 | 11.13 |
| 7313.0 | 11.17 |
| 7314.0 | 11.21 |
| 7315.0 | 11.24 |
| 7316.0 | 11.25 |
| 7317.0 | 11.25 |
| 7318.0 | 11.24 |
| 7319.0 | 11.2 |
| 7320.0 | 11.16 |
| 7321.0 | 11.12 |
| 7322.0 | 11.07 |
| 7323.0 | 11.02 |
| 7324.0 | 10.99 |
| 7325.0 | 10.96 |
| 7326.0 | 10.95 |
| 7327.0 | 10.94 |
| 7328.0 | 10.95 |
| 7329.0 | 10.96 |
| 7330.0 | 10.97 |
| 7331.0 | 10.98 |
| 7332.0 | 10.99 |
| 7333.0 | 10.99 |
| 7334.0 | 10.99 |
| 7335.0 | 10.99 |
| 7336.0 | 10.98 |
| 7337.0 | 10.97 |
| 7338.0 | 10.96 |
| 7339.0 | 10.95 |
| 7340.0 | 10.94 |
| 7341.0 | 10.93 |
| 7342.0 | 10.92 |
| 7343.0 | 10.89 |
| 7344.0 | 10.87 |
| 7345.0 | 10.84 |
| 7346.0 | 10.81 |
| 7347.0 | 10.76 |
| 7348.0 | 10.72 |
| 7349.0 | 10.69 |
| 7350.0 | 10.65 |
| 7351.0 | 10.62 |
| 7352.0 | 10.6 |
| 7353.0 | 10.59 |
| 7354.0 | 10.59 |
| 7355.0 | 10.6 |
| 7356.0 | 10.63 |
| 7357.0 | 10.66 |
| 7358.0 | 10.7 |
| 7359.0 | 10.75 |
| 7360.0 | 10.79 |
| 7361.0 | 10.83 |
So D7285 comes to 0.9 Ang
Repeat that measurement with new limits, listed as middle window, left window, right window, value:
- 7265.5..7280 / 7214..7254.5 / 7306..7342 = 0.17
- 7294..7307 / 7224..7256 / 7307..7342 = 0.24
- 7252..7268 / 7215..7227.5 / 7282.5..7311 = -0.11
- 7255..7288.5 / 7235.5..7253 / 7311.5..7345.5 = 0.56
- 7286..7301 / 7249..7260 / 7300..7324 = 0.32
